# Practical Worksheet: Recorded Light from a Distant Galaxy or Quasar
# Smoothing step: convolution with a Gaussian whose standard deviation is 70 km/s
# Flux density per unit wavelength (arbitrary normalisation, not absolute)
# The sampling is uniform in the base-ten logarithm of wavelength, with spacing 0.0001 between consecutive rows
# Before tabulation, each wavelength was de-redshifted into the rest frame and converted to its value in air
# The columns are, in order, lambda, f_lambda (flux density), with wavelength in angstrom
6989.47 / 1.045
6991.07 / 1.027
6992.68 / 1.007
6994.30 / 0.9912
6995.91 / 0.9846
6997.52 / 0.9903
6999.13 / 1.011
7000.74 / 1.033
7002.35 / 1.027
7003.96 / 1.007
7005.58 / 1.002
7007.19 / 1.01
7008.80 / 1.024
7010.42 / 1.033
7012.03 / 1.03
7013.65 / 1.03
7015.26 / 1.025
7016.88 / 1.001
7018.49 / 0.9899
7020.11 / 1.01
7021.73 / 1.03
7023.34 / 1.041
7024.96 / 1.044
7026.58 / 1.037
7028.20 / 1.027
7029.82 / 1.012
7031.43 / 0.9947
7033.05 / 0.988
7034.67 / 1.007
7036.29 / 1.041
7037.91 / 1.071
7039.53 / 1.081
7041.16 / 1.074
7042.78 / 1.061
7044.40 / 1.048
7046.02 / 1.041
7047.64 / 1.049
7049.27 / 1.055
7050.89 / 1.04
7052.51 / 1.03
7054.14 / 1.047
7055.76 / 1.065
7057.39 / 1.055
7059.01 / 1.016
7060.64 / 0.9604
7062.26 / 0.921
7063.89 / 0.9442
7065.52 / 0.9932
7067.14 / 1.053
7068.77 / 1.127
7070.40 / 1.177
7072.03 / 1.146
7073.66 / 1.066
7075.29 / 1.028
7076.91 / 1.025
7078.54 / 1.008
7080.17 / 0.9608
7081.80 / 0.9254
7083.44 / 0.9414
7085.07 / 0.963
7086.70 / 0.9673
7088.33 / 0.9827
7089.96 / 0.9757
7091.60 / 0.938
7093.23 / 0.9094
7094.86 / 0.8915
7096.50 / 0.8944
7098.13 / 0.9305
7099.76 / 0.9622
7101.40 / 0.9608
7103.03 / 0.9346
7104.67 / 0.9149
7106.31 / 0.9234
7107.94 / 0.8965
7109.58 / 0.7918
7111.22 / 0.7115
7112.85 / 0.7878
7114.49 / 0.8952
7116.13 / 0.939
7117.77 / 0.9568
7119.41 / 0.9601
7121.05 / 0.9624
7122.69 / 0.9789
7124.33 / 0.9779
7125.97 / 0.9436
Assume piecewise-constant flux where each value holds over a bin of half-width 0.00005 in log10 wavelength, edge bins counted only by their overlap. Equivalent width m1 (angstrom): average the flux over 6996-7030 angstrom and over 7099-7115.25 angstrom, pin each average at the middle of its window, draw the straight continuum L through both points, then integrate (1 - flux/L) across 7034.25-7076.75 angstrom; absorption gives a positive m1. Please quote -4.1 angstrom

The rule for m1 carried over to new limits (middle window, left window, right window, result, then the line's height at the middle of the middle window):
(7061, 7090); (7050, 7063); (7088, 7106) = -1.0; 0.979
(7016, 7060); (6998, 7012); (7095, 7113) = -2.7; 0.975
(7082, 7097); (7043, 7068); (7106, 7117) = -0.4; 0.916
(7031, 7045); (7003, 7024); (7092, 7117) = -0.8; 0.984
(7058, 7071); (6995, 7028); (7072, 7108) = -0.6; 0.979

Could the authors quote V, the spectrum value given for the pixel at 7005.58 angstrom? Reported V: 1.002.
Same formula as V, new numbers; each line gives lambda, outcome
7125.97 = 0.9436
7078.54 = 1.008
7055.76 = 1.065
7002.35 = 1.027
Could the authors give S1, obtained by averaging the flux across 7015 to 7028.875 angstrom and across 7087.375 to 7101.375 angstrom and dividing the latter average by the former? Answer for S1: 0.92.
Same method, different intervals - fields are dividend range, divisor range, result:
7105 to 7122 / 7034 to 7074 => 0.84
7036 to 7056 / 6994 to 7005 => 1.05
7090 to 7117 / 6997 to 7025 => 0.88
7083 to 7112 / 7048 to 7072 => 0.88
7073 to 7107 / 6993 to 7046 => 0.93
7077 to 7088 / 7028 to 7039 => 0.95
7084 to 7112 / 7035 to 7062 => 0.88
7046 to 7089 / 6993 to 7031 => 1.00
